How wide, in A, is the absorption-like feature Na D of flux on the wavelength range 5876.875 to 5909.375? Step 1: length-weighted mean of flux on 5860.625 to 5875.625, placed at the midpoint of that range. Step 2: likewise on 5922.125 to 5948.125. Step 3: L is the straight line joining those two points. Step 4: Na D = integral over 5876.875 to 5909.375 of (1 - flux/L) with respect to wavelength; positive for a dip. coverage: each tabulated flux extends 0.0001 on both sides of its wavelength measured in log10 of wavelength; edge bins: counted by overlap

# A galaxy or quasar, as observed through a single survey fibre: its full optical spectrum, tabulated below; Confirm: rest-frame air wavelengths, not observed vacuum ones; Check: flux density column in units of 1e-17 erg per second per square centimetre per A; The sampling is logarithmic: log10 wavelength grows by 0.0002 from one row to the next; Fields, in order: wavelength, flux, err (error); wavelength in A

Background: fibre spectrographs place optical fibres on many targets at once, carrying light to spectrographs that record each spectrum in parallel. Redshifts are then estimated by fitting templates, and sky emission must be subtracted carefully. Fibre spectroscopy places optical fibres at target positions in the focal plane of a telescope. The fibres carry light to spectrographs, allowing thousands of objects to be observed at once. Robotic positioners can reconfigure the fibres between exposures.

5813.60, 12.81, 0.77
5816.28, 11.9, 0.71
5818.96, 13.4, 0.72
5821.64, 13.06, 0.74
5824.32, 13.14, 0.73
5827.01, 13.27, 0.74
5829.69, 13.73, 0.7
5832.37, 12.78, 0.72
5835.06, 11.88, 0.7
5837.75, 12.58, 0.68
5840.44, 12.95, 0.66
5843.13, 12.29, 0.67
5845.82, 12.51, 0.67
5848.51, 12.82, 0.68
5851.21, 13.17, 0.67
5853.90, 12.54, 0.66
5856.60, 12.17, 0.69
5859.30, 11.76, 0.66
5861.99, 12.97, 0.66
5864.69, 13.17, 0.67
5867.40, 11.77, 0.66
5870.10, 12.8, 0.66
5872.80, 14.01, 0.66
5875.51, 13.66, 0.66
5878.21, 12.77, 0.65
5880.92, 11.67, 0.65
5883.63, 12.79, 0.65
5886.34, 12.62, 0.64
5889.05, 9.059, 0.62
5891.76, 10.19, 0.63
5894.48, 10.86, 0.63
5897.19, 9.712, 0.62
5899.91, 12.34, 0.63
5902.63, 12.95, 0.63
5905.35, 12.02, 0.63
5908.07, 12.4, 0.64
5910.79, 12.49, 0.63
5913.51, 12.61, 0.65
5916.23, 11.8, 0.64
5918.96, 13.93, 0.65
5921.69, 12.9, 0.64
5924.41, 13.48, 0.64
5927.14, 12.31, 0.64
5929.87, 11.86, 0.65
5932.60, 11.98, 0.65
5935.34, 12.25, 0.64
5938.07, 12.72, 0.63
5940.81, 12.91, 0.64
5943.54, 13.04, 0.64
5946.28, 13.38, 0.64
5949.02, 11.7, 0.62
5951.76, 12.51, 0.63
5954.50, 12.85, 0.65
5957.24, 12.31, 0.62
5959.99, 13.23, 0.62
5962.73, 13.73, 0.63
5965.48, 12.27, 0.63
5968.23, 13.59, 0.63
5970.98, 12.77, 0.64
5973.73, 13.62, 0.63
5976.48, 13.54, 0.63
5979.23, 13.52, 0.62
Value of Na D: 3.2 A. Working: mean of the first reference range 13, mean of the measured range 11.6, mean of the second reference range 12.7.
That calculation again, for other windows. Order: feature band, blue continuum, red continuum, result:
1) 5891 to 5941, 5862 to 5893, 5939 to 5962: 1.3 A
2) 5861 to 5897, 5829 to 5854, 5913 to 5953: 1.7 A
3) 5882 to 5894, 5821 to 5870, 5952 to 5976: 1.6 A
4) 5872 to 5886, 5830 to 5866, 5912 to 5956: -0.3 A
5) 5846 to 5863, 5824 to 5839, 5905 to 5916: 0.2 A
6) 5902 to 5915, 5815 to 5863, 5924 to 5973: 0.3 A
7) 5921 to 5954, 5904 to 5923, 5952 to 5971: 0.5 A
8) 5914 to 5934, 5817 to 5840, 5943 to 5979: 0.6 A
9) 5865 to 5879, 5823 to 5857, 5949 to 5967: -0.3 A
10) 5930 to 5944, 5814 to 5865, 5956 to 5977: 0.6 A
